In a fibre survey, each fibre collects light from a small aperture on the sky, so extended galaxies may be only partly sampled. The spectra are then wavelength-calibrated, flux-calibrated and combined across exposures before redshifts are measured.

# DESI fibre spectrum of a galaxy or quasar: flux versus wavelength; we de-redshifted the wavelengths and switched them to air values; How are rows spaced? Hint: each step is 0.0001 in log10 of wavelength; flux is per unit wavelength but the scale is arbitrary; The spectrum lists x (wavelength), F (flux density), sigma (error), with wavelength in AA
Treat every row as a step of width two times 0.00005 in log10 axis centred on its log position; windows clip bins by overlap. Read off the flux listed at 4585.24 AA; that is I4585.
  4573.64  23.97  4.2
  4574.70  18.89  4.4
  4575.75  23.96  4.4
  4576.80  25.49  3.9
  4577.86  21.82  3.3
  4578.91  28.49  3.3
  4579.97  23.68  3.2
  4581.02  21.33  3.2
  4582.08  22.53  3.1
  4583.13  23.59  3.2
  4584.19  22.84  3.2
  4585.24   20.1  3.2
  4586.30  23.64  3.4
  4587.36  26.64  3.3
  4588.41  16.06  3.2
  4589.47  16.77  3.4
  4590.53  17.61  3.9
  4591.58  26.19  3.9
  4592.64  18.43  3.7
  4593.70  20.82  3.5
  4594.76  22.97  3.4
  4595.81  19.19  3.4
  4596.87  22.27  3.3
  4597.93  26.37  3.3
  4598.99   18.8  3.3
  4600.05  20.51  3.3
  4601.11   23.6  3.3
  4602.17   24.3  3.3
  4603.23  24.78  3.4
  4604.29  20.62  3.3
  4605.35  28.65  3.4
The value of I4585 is 20.1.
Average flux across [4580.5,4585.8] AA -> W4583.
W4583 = 22.1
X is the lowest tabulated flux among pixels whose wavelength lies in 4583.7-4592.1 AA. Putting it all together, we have 16.06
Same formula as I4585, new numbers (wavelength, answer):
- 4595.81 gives 19.19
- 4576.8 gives 25.49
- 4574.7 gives 18.89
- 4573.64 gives 23.97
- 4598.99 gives 18.8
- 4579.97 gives 23.68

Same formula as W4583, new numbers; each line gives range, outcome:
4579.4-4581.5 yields 22.6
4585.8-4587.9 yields 25.1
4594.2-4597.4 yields 21.5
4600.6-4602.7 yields 23.9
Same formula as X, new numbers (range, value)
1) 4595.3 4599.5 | 18.8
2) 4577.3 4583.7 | 21.33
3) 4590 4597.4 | 17.61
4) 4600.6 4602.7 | 23.6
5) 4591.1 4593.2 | 18.43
